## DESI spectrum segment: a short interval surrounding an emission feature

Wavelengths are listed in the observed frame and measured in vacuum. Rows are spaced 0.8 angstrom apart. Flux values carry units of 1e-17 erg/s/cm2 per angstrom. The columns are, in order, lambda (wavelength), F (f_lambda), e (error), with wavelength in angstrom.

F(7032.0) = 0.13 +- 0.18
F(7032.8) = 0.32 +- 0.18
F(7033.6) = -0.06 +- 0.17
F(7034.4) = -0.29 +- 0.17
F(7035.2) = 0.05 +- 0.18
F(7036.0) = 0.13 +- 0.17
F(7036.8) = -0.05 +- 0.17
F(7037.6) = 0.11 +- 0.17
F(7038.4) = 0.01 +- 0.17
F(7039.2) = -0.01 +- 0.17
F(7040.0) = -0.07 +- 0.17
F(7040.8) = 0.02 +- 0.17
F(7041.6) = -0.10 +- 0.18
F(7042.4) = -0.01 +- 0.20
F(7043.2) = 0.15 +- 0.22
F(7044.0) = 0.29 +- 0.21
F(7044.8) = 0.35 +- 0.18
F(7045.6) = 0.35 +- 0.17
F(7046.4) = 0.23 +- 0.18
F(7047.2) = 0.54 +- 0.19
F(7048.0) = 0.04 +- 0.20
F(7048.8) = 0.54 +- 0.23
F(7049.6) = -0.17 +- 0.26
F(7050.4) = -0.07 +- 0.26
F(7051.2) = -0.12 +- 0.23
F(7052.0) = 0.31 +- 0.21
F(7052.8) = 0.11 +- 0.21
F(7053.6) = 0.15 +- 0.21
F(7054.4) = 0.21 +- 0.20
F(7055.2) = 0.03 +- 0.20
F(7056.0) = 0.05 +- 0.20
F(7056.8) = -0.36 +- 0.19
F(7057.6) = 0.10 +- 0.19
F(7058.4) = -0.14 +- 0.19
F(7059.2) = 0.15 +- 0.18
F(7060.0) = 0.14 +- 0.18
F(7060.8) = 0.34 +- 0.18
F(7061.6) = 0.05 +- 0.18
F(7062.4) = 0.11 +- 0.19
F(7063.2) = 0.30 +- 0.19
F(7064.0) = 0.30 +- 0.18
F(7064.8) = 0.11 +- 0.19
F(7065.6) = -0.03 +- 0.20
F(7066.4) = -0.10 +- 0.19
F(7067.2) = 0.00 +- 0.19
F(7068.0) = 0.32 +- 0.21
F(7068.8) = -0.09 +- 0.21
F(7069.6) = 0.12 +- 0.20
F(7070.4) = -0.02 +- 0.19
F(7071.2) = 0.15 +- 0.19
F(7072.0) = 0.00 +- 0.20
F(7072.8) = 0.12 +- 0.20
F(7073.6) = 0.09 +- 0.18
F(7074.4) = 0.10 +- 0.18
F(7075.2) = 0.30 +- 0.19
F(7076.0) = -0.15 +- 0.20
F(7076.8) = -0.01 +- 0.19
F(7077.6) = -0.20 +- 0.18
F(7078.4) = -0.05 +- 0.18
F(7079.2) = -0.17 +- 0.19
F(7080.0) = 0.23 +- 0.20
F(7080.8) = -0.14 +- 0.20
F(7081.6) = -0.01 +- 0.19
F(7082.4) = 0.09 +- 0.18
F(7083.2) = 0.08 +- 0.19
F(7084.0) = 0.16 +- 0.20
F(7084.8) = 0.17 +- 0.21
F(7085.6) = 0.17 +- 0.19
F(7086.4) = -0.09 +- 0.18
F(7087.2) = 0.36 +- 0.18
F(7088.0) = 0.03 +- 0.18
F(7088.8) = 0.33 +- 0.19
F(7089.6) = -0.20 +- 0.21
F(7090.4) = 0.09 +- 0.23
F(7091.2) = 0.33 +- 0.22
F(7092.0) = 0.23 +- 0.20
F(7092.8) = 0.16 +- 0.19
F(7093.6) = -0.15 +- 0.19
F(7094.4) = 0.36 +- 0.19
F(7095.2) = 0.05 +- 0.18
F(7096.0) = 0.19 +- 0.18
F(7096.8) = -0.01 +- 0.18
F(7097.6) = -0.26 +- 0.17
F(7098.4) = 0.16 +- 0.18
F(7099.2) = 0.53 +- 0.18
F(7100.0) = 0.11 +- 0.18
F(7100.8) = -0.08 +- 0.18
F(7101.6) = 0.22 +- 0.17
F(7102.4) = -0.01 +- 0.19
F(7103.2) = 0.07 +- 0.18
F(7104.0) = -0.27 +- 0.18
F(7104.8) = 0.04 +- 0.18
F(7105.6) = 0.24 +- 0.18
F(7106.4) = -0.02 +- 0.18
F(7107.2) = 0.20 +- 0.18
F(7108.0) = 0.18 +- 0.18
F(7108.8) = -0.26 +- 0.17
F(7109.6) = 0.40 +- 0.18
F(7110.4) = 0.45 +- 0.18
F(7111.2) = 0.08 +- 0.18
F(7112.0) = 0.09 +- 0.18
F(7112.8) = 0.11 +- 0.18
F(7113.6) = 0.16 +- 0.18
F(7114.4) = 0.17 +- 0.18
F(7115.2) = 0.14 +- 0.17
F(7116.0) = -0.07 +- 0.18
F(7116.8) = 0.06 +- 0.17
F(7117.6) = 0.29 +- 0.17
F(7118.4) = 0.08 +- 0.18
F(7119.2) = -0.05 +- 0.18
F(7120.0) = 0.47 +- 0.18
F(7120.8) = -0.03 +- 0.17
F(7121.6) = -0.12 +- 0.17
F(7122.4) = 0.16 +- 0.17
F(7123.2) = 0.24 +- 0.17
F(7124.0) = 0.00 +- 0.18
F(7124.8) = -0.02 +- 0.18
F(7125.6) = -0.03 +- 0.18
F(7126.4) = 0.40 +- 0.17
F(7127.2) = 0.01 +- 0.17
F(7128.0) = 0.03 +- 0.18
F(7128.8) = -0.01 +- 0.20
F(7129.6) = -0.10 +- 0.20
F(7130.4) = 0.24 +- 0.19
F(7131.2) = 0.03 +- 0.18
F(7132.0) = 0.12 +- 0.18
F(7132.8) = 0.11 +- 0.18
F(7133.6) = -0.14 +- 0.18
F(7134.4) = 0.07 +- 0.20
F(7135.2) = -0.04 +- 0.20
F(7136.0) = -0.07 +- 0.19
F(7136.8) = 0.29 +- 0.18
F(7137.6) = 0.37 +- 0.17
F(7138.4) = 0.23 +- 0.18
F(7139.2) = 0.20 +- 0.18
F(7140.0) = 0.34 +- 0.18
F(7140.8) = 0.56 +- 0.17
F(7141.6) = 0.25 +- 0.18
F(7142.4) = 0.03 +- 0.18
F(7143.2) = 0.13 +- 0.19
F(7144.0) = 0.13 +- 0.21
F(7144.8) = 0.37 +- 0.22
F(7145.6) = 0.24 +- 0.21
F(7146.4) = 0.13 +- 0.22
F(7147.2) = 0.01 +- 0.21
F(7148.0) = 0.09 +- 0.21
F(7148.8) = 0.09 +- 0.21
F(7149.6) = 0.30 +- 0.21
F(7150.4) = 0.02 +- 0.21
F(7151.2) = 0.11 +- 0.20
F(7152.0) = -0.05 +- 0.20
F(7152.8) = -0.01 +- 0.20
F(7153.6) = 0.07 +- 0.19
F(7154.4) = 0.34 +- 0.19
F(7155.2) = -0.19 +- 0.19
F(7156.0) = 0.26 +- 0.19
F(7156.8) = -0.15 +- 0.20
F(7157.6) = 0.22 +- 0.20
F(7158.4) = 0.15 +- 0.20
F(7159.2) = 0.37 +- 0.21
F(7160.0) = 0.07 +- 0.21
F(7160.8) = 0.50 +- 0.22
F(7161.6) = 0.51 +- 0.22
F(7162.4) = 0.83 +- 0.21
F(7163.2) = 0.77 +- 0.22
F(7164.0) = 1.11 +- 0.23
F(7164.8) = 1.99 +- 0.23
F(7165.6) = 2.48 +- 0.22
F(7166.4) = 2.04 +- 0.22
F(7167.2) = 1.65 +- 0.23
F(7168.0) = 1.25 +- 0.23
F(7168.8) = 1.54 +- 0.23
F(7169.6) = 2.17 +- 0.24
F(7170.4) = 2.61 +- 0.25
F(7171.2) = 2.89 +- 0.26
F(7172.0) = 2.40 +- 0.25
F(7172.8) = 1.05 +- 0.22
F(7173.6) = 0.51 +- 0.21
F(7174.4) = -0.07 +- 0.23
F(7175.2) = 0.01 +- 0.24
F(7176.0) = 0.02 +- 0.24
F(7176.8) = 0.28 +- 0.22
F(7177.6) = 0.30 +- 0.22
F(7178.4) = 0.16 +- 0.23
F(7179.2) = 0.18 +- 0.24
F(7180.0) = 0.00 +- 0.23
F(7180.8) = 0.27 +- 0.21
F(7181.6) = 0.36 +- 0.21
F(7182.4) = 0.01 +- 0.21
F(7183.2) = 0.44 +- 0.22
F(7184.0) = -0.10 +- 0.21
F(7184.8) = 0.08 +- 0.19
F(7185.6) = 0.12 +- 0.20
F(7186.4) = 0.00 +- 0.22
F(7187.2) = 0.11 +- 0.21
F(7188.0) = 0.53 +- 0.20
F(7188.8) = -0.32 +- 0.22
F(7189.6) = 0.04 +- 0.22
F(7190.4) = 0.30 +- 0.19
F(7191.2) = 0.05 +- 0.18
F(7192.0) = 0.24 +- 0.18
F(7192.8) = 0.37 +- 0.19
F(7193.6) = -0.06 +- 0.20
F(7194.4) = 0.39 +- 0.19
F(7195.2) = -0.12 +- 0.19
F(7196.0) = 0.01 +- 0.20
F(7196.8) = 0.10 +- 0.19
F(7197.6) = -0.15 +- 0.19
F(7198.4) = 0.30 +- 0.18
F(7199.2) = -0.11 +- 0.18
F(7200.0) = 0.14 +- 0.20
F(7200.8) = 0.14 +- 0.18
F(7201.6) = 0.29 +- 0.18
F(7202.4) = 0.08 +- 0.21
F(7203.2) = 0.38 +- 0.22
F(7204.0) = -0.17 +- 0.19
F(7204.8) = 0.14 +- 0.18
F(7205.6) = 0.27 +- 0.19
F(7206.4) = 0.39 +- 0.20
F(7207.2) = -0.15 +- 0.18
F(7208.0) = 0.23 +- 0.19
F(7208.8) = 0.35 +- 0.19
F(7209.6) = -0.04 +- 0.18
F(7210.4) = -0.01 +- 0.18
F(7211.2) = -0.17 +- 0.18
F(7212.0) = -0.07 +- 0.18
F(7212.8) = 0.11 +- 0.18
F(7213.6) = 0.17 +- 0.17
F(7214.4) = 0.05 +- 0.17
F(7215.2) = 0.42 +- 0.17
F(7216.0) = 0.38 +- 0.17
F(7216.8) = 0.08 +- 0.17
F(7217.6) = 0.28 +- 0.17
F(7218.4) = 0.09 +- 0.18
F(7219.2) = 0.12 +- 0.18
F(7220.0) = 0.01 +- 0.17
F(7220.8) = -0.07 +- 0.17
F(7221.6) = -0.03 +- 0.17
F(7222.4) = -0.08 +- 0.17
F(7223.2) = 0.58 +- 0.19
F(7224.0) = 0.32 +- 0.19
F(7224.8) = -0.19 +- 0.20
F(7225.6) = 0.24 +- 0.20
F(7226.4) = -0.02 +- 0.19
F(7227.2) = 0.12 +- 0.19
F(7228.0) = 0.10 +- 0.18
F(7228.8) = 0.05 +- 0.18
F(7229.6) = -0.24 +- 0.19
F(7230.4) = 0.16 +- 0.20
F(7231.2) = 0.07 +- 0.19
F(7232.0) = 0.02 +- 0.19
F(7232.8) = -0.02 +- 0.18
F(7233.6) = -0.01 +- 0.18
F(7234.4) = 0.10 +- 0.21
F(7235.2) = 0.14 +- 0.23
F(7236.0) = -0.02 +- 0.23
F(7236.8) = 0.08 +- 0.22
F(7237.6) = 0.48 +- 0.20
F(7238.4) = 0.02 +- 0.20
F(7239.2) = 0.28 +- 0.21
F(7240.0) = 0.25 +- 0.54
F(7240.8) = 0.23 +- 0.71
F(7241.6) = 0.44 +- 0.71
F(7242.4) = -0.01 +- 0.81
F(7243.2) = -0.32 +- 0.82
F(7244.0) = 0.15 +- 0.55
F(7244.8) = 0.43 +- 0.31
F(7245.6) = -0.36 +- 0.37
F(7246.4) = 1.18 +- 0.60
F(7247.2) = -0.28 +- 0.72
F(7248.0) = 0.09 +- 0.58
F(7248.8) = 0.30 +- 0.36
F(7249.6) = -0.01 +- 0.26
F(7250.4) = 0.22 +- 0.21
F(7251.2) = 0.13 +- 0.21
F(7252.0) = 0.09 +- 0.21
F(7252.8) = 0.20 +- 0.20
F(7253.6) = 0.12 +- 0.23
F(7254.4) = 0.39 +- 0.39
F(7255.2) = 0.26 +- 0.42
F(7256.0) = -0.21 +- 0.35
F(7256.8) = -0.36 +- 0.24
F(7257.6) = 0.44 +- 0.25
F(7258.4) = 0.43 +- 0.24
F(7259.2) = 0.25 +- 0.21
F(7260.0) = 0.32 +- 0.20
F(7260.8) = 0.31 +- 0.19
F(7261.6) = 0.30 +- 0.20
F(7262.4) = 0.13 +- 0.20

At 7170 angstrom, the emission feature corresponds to [O II] 3727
